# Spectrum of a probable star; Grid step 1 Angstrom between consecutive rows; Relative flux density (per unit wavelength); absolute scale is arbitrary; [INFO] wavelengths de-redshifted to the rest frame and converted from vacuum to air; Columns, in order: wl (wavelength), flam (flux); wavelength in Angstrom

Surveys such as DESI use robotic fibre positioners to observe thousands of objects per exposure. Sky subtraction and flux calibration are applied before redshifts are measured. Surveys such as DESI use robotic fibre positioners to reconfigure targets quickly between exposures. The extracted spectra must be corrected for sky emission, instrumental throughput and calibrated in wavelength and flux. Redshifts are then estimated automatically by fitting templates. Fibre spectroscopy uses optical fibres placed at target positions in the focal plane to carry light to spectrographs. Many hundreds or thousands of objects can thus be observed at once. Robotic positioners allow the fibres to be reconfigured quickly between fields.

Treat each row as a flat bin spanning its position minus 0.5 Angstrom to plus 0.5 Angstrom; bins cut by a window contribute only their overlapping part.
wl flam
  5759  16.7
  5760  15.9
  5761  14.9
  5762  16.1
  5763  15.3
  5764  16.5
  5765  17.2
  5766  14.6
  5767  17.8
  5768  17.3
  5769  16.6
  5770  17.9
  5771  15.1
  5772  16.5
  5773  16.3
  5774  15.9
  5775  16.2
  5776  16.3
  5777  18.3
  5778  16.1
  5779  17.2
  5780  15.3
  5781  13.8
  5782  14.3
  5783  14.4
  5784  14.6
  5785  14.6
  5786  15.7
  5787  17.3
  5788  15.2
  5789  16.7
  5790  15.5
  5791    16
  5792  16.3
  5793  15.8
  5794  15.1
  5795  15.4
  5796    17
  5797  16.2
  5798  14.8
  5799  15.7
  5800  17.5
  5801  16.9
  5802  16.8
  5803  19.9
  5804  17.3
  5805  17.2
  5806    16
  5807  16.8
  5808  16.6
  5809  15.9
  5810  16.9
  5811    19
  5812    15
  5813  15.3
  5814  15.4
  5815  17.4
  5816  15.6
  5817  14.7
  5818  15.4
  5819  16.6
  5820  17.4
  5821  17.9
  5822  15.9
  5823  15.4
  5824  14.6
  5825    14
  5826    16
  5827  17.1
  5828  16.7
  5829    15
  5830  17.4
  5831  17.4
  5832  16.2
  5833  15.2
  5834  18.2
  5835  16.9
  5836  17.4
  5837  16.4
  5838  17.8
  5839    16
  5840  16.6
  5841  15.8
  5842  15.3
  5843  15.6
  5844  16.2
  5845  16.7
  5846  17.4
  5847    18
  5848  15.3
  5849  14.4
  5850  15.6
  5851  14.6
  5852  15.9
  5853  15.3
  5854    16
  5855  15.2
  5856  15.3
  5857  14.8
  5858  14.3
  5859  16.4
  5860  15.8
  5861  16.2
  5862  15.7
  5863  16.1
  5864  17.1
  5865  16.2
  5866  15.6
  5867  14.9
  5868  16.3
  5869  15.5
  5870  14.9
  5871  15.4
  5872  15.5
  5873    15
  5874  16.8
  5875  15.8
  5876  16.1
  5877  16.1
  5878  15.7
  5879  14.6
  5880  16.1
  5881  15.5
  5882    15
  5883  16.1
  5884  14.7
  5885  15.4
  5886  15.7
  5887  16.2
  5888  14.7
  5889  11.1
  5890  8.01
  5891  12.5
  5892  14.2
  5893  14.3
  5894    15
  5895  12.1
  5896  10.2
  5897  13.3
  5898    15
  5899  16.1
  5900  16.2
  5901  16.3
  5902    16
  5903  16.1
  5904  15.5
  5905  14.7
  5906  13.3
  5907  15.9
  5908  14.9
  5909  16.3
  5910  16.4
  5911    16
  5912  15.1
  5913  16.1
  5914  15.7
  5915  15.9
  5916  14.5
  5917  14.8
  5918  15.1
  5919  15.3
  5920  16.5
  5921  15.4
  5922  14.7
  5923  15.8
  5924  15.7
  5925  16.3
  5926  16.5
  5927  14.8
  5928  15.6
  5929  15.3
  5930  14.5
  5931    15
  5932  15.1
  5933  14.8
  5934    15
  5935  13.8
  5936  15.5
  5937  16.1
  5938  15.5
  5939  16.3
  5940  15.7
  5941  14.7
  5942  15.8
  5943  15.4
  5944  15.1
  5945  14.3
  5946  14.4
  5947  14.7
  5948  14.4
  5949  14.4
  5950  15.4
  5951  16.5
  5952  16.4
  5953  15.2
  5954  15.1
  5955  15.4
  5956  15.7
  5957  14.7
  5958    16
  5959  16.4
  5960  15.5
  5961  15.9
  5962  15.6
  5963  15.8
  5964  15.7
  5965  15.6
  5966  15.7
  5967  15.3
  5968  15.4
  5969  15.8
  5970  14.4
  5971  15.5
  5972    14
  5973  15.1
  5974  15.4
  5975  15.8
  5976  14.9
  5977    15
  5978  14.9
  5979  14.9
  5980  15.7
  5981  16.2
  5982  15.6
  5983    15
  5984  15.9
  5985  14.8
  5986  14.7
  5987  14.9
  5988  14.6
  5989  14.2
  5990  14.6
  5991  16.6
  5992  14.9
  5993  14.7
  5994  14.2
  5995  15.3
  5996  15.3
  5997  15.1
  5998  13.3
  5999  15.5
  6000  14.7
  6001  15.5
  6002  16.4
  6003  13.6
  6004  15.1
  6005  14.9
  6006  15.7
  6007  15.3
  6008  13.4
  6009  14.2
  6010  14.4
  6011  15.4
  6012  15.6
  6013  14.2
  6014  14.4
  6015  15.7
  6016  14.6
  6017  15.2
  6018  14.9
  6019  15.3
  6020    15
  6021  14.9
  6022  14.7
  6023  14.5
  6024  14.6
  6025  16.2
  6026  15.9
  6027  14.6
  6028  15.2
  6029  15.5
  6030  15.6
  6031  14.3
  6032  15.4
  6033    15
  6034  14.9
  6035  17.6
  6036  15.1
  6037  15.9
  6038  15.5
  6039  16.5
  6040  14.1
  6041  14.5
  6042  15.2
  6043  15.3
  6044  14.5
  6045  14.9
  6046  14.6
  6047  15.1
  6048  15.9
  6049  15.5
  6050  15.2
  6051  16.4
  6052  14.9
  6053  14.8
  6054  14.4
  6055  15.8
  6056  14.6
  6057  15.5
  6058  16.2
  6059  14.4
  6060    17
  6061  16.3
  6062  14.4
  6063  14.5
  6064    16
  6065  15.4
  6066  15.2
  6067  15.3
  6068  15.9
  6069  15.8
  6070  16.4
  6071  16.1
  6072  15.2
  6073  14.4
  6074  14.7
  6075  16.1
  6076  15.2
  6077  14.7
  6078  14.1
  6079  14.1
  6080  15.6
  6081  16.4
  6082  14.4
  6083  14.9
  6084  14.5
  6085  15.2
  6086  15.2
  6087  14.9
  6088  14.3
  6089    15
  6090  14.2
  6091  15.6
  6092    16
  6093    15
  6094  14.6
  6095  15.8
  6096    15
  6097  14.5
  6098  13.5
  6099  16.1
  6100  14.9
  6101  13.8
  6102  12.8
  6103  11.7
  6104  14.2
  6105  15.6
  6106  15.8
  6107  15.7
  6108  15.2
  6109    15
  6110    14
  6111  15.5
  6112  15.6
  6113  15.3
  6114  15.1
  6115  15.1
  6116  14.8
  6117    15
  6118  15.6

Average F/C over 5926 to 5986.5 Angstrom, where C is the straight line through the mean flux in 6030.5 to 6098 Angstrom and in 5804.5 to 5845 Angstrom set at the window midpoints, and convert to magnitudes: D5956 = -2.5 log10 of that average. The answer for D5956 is 0.03 mag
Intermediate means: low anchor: 16.3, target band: 15.3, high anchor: 15.2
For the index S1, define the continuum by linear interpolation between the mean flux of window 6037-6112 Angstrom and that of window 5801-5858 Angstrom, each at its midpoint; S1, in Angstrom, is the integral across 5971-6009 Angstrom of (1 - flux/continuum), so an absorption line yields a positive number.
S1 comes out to 1.16 Angstrom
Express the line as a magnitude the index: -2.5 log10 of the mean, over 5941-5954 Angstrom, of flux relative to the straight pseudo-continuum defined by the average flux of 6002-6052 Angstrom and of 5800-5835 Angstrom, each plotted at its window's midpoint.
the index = 0.03 mag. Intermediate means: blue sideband 16.5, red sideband 15.1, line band 15.1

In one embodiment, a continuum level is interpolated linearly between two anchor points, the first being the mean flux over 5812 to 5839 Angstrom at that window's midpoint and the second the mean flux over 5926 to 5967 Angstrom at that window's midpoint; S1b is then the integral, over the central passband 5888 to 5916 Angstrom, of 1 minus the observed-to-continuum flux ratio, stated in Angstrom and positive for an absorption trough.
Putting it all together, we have 2.0 Angstrom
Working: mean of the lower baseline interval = 16.3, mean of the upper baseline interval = 15.3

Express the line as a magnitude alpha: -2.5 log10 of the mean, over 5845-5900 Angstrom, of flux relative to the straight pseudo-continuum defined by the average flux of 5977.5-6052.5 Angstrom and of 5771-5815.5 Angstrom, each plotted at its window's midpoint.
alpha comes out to 0.05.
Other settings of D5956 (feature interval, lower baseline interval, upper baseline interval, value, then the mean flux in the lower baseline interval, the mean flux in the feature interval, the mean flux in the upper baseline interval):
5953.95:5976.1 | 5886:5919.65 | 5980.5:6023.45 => -0.04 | 14.7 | 15.4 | 15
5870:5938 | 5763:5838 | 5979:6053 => 0.05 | 16.3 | 15.1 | 15.1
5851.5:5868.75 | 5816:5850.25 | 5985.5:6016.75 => 0.02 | 16.2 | 15.7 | 14.9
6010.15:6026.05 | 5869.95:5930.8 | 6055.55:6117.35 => 0.00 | 15.1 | 15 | 15.1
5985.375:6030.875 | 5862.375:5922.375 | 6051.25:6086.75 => 0.02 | 15.1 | 15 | 15.3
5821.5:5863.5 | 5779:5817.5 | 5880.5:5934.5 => -0.03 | 16.1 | 16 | 14.9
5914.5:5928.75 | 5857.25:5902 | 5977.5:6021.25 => -0.04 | 15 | 15.5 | 15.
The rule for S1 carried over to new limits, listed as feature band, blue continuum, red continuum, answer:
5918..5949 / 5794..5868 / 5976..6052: 0.7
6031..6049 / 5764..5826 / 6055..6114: 0.0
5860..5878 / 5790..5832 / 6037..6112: 0.2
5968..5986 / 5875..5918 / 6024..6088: -0.2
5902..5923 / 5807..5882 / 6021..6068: 0.4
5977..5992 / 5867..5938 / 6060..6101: -0.1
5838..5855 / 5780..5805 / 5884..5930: -0.5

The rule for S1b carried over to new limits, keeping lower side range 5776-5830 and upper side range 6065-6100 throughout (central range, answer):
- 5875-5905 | 2.2 Angstrom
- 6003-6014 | 0.5 Angstrom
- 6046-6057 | 0.0 Angstrom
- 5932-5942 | 0.2 Angstrom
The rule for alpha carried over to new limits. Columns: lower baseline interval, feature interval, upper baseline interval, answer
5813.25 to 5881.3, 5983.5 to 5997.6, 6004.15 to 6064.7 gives 0.03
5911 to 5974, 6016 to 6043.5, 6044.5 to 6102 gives 0.00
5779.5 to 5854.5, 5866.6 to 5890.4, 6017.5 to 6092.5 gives 0.06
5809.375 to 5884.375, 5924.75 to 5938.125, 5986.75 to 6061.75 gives 0.02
